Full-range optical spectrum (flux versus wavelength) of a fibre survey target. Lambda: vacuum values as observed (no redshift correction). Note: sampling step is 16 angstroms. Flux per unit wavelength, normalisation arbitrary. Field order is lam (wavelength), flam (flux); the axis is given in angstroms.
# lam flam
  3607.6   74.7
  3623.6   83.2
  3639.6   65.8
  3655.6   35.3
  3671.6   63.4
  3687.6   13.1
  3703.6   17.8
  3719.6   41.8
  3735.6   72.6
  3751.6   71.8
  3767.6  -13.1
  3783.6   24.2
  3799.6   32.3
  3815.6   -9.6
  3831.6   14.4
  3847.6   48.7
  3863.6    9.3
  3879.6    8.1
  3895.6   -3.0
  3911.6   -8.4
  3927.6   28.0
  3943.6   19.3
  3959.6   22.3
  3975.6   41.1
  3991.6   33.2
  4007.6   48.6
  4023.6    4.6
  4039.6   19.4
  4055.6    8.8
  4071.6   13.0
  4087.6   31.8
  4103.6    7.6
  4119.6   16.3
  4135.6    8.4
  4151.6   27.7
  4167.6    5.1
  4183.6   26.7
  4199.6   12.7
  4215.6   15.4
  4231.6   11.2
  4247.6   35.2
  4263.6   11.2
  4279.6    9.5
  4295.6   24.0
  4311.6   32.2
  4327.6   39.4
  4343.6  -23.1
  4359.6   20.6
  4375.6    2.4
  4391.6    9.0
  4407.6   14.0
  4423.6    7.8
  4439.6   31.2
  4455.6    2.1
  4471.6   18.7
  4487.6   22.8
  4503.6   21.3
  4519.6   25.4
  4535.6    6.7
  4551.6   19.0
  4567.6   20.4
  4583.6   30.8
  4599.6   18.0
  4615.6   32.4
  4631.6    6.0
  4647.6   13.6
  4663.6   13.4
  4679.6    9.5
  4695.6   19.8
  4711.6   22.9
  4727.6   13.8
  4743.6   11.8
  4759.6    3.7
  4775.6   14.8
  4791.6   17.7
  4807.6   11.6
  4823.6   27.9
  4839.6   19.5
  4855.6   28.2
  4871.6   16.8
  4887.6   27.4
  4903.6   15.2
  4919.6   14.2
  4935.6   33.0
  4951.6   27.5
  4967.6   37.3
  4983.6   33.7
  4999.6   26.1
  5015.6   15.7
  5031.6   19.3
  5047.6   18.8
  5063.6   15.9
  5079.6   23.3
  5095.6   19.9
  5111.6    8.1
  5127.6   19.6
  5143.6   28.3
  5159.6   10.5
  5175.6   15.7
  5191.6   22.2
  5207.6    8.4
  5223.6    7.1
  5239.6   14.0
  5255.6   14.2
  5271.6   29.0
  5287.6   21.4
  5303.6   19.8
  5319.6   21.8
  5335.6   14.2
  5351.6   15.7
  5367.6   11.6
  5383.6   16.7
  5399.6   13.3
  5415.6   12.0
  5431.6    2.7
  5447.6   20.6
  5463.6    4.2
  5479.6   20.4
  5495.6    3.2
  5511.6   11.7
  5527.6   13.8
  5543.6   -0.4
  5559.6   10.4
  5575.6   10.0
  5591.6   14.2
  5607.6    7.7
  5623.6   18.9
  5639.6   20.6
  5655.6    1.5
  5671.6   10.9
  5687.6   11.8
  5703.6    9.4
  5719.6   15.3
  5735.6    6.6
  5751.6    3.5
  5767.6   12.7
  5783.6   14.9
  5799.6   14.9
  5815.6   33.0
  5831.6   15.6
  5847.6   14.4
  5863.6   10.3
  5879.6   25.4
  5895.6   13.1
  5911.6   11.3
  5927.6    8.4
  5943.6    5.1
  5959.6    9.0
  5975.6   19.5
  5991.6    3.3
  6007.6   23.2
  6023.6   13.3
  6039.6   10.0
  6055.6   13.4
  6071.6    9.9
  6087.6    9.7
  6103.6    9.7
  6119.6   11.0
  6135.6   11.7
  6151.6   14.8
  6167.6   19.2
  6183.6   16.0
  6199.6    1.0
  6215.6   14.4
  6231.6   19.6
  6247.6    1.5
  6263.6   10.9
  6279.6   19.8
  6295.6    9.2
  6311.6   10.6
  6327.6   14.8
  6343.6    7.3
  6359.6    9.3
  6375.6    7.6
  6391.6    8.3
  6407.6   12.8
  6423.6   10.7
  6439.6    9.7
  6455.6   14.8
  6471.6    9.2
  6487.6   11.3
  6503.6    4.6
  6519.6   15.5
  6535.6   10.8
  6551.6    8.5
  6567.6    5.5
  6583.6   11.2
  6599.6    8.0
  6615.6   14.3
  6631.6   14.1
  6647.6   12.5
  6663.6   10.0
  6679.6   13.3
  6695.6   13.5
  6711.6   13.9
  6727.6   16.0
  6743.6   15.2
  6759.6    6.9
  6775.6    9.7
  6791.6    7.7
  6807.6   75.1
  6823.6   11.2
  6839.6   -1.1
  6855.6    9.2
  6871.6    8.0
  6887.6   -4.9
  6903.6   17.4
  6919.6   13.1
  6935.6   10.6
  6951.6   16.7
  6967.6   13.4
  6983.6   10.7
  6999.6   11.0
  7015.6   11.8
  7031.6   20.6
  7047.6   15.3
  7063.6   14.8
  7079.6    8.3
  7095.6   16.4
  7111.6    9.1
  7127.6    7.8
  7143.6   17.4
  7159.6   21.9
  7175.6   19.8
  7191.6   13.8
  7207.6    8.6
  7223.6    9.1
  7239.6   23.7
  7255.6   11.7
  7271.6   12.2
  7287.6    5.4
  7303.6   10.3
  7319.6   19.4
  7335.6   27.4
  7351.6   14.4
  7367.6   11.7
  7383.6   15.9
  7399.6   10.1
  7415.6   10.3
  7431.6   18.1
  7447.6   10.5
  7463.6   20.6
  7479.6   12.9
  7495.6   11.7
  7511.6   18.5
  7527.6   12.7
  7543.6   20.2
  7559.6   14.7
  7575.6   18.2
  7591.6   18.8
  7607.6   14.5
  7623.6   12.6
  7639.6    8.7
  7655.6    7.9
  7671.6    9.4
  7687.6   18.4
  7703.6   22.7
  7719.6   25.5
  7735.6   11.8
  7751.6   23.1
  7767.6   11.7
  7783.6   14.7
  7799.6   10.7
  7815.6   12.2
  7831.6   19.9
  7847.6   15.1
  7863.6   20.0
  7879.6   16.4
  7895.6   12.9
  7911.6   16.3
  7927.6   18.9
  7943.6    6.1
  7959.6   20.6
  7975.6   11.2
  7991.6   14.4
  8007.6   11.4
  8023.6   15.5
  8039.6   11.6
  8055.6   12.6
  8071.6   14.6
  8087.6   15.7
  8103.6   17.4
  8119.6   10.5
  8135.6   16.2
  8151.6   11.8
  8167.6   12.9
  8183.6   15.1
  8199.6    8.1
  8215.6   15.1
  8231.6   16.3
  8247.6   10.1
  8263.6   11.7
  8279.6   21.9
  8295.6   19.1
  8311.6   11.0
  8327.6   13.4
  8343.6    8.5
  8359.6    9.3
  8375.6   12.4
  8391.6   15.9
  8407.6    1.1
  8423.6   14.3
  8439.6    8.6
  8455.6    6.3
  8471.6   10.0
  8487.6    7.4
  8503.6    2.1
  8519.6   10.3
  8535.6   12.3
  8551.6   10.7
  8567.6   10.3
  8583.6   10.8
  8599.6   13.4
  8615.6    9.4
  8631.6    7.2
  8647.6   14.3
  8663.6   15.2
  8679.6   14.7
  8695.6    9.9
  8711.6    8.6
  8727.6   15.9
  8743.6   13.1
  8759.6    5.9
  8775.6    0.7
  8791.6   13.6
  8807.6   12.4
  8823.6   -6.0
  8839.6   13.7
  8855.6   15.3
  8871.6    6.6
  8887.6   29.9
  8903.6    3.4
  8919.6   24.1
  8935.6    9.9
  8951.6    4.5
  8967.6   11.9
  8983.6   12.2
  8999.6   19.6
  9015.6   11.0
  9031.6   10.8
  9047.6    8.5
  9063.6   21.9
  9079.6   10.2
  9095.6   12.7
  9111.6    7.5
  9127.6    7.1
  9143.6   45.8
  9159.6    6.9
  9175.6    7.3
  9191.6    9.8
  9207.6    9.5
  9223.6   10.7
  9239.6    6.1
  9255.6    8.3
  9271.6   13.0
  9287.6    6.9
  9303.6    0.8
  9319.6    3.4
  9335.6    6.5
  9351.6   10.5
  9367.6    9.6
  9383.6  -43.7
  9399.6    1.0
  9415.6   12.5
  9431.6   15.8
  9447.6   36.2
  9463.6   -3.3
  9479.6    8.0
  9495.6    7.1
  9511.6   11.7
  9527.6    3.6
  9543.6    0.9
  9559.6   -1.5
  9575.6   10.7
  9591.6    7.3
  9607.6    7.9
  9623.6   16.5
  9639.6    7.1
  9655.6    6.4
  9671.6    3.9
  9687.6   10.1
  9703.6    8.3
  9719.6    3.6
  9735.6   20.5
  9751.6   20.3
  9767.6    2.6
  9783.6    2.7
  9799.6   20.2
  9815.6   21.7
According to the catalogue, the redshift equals 0.827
